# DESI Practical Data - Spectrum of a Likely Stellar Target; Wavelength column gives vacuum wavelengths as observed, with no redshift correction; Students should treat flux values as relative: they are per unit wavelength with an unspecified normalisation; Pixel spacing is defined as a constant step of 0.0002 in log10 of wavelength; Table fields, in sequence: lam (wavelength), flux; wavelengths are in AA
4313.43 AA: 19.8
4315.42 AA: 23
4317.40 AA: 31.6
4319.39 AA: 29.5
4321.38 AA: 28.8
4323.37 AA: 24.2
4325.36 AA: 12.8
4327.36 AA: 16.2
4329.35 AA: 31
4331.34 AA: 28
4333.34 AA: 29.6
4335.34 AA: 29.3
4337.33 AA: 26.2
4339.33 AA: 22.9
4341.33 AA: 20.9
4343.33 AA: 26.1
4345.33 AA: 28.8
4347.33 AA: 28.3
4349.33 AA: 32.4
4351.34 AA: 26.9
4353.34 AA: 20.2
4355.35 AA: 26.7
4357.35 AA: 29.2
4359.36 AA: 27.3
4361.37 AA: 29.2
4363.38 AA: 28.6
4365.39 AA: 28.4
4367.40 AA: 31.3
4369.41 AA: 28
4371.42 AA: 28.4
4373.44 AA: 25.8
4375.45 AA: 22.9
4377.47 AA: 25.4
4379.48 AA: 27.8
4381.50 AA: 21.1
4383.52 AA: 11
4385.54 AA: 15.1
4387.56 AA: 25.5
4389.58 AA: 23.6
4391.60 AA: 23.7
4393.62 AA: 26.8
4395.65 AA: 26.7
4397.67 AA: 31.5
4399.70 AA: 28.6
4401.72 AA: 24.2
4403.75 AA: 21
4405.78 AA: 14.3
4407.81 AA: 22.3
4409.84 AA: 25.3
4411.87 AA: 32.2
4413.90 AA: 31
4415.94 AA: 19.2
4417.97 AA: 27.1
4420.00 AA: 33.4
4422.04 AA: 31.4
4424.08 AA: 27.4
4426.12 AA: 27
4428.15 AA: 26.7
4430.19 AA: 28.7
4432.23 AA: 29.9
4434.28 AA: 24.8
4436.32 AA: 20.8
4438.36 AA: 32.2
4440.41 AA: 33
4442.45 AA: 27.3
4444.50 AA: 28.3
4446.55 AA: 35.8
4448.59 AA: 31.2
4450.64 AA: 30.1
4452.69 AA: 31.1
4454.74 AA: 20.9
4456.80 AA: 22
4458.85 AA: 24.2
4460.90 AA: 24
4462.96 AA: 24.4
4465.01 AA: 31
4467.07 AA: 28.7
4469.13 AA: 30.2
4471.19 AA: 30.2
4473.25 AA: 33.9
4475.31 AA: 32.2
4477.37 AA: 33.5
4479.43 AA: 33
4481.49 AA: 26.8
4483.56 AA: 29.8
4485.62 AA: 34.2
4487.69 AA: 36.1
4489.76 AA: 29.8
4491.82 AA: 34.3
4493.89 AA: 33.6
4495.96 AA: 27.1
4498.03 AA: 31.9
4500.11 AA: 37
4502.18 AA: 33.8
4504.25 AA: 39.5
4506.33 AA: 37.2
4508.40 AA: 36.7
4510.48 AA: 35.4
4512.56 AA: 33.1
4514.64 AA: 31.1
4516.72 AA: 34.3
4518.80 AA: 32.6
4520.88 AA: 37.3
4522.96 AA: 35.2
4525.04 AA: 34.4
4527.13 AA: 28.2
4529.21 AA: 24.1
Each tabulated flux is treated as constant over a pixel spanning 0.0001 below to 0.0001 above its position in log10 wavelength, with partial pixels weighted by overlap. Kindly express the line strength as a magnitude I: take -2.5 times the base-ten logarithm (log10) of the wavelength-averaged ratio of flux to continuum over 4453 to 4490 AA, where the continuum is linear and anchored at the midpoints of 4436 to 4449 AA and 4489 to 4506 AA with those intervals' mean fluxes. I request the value 0.10 mag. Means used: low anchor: 30.2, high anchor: 33.6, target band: 29.2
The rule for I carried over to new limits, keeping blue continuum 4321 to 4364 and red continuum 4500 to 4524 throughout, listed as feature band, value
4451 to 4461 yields 0.28 mag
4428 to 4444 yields 0.11 mag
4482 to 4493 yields 0.04 mag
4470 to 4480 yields 0.02 mag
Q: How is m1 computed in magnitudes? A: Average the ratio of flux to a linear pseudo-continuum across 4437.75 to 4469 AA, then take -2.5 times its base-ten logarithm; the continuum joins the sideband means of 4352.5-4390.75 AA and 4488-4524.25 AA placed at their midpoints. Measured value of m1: 0.08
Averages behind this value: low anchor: 25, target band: 28.3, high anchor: 34.2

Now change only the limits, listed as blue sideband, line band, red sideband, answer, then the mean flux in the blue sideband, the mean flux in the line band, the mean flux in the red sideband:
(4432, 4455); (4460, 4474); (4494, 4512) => 0.09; 29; 28.8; 34.7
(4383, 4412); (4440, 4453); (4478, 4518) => -0.10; 23.4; 30.9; 33.4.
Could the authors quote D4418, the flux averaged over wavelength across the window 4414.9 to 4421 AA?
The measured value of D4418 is 26.6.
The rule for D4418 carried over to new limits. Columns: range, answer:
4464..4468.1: 29.8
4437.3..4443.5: 30.8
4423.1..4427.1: 27.2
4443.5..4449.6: 31.8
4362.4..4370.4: 29.1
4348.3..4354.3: 26.6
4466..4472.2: 29.7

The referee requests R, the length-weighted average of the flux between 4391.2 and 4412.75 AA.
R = 25.1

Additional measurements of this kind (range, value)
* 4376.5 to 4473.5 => 26.5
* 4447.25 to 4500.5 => 30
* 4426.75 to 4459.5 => 28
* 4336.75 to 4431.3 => 25.9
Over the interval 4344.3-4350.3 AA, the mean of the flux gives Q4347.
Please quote 29.8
